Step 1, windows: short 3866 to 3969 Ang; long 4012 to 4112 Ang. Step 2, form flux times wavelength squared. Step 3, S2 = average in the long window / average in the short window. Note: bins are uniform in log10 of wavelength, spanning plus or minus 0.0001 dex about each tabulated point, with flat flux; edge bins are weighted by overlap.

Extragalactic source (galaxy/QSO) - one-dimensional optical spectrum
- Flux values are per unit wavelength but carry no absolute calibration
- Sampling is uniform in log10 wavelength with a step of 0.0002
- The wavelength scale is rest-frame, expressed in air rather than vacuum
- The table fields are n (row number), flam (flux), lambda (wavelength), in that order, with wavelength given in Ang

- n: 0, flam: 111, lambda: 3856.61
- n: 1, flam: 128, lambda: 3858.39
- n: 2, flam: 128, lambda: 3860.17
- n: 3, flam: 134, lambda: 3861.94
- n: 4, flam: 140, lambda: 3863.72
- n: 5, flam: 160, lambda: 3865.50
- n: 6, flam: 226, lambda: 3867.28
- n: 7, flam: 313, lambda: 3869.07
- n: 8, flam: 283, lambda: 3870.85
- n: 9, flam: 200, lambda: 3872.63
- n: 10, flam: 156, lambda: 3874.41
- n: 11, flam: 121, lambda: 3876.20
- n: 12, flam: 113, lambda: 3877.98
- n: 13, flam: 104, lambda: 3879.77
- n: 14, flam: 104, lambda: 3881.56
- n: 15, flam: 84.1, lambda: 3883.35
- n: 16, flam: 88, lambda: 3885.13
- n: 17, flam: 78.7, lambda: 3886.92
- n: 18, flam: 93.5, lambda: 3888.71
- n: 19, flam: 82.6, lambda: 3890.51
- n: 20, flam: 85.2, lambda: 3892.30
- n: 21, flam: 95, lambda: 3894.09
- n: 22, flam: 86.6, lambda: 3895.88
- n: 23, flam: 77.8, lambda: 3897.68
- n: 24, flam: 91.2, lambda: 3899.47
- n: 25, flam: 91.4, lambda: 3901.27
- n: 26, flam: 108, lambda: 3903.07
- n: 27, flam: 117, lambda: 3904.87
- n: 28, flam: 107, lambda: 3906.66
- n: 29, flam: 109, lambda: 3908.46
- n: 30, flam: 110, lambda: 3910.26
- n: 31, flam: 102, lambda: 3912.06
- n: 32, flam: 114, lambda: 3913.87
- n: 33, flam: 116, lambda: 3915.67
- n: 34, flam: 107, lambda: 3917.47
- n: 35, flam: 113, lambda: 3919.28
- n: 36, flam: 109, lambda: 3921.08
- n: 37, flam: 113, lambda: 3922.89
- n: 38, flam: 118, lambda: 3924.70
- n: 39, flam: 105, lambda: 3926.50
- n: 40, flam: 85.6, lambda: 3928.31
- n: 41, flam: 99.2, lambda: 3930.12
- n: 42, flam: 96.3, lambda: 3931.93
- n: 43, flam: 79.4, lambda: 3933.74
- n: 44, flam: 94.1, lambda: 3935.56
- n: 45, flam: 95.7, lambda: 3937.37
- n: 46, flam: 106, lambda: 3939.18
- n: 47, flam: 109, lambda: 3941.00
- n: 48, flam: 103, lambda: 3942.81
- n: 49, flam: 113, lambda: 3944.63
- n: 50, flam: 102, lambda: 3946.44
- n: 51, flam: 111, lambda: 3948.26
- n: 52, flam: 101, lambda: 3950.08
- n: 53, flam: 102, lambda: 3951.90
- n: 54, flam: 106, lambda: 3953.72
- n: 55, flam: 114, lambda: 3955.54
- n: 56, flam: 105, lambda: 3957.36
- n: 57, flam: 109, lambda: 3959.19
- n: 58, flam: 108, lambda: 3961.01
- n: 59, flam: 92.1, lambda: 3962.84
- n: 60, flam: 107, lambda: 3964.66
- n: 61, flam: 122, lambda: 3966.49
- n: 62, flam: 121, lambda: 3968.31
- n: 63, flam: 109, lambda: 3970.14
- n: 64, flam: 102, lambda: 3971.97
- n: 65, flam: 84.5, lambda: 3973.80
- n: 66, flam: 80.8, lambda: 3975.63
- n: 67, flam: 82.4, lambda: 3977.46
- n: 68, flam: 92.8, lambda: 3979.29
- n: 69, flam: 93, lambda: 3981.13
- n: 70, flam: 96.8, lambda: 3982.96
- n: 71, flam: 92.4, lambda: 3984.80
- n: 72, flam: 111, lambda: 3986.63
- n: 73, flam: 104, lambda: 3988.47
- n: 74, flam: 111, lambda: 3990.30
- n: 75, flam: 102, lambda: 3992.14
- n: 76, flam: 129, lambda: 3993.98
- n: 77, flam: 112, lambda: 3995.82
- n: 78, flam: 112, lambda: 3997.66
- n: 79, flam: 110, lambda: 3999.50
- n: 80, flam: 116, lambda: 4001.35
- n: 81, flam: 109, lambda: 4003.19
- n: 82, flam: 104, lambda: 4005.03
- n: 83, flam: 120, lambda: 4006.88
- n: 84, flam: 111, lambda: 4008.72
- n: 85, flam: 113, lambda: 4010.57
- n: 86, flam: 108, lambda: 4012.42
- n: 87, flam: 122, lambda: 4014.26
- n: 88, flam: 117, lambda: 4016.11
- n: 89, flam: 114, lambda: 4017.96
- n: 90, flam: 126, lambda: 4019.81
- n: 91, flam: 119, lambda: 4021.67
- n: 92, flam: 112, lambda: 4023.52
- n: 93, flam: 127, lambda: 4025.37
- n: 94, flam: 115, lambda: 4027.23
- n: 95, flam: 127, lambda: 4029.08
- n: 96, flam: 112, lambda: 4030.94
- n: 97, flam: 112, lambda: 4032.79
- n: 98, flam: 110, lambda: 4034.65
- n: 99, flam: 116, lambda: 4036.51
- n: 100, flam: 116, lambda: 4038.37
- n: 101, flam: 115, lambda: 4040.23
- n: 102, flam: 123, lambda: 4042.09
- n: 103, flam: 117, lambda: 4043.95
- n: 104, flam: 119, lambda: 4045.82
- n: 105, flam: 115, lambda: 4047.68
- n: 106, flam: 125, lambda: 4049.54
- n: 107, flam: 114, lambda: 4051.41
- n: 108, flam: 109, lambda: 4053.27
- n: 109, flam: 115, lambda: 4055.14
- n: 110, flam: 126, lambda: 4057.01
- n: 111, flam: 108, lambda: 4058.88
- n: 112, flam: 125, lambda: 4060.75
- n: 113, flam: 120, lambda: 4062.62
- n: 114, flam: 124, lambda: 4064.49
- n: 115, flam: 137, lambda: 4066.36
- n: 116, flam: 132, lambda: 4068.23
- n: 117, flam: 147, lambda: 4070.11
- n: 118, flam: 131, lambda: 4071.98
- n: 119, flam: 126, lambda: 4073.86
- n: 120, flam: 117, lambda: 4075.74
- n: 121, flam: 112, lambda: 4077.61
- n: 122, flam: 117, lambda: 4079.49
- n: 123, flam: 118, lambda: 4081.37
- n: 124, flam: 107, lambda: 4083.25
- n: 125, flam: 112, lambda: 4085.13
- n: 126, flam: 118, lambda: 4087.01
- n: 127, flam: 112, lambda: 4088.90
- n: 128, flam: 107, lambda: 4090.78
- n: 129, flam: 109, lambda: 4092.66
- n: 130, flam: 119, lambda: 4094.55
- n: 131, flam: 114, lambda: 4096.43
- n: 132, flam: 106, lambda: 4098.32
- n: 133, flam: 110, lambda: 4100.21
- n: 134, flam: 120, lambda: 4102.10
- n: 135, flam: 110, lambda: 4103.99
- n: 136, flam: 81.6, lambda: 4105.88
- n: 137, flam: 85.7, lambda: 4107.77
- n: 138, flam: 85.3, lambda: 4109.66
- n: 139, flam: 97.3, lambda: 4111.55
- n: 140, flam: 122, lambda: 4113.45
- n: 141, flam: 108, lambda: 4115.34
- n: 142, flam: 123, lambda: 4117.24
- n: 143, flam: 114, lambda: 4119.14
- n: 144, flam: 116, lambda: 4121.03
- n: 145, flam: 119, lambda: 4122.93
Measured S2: 1.1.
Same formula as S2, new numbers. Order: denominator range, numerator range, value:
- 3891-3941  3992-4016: 1.17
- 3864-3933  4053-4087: 1.10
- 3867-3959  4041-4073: 1.16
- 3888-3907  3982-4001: 1.21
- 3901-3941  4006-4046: 1.18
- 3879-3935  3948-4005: 1.09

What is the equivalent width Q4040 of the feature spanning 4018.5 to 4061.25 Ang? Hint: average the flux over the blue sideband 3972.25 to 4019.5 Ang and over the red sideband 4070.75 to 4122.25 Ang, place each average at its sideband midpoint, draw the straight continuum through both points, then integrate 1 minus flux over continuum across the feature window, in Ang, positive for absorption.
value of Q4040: -3.6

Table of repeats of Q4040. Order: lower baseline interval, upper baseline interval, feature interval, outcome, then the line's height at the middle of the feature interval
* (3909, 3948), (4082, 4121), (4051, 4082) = -4.3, 108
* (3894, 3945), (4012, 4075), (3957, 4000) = 2.8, 111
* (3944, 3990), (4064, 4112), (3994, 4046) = -4.0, 107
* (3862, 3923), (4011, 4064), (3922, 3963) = 6.2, 121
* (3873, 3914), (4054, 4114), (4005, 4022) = -0.9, 110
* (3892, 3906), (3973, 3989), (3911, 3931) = -2.8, 94.2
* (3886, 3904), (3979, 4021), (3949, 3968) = -1.0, 102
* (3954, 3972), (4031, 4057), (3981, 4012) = 0.8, 112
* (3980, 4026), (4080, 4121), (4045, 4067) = -1.9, 110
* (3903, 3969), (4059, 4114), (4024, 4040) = -0.8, 111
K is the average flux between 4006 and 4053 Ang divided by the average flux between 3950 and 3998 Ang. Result 1.1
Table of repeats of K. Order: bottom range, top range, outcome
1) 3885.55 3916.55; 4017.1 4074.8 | 1.23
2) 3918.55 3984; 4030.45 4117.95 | 1.13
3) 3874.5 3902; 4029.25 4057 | 1.22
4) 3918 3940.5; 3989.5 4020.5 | 1.12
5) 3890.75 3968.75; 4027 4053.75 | 1.13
